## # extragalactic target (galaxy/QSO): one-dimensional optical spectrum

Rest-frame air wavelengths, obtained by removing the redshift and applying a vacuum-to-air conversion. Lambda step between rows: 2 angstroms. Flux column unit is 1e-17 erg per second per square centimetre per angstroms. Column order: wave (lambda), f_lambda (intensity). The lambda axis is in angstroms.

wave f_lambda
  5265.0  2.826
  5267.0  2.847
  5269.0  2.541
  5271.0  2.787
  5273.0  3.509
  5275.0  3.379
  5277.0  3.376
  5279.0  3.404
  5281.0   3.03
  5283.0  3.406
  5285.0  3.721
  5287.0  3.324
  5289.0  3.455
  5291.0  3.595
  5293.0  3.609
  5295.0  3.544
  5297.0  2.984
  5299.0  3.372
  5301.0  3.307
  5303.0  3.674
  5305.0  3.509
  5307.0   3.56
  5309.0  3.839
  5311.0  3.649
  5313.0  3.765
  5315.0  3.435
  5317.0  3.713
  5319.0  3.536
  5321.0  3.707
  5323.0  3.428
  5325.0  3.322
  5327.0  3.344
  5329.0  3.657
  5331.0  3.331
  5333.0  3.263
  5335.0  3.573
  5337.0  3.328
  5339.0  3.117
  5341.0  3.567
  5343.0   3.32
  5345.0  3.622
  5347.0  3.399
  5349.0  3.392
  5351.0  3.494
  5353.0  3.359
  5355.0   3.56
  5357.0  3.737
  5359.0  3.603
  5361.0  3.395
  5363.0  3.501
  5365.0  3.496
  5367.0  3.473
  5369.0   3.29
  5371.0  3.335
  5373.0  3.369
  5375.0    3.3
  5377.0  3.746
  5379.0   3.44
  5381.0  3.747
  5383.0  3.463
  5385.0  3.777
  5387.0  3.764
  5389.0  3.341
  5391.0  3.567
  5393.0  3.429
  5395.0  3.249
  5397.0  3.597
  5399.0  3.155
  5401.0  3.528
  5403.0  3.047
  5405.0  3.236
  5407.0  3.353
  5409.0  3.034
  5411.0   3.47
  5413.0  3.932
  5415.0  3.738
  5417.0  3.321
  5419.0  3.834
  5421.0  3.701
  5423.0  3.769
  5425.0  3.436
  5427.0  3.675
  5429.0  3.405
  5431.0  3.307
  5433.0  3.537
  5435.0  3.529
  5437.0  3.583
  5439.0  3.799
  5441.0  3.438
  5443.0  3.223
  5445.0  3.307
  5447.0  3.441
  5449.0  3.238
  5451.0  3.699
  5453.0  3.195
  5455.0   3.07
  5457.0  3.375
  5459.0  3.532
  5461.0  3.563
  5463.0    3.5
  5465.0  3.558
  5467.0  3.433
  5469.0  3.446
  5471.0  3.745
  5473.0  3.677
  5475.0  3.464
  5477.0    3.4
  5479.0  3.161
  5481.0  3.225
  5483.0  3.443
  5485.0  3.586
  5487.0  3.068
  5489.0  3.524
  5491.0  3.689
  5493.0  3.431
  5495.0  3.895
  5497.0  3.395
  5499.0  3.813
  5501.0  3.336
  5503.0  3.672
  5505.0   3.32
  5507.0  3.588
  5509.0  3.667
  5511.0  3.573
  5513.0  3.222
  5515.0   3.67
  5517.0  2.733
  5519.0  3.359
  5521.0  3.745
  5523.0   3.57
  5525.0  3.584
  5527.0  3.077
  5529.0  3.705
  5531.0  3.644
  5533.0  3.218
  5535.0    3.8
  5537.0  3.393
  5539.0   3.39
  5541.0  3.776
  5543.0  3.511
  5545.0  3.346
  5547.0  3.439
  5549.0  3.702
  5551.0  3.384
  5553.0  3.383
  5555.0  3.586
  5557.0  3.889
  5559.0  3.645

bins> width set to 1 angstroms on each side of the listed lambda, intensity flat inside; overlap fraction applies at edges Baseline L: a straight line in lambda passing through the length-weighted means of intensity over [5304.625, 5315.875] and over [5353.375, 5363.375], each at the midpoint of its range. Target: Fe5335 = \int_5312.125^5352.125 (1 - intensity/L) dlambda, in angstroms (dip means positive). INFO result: 1.5 angstroms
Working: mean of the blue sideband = 3.63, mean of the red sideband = 3.55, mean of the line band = 3.46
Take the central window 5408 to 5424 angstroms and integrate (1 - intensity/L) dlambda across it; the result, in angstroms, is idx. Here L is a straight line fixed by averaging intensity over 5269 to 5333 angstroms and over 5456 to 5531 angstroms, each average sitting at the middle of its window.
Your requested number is -0.62 angstroms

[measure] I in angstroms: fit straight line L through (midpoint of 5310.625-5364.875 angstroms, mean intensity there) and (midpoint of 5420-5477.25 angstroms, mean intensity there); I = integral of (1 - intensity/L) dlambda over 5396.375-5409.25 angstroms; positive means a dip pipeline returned 0.7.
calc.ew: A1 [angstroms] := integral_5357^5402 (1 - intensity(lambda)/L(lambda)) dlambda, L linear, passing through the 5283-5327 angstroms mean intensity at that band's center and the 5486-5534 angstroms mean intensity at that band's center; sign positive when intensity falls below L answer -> 0.24 angstroms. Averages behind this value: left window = 3.52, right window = 3.48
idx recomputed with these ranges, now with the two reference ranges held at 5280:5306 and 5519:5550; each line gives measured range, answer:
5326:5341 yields 0.24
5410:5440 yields -1.08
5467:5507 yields 0.14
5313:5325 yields -0.44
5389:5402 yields 0.19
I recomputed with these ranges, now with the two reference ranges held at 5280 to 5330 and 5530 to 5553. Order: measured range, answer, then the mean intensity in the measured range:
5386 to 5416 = 0.62 angstroms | 3.43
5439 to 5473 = 0.59 angstroms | 3.44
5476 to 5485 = 0.42 angstroms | 3.34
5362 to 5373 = 0.27 angstroms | 3.41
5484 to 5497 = -0.07 angstroms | 3.52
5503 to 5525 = 0.26 angstroms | 3.46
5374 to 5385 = -0.19 angstroms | 3.56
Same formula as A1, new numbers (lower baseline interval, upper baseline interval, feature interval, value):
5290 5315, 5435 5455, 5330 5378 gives 0.7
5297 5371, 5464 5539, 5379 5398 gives -0.3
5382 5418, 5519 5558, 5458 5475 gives -0.3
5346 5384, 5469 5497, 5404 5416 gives 0.1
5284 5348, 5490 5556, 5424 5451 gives 0.2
